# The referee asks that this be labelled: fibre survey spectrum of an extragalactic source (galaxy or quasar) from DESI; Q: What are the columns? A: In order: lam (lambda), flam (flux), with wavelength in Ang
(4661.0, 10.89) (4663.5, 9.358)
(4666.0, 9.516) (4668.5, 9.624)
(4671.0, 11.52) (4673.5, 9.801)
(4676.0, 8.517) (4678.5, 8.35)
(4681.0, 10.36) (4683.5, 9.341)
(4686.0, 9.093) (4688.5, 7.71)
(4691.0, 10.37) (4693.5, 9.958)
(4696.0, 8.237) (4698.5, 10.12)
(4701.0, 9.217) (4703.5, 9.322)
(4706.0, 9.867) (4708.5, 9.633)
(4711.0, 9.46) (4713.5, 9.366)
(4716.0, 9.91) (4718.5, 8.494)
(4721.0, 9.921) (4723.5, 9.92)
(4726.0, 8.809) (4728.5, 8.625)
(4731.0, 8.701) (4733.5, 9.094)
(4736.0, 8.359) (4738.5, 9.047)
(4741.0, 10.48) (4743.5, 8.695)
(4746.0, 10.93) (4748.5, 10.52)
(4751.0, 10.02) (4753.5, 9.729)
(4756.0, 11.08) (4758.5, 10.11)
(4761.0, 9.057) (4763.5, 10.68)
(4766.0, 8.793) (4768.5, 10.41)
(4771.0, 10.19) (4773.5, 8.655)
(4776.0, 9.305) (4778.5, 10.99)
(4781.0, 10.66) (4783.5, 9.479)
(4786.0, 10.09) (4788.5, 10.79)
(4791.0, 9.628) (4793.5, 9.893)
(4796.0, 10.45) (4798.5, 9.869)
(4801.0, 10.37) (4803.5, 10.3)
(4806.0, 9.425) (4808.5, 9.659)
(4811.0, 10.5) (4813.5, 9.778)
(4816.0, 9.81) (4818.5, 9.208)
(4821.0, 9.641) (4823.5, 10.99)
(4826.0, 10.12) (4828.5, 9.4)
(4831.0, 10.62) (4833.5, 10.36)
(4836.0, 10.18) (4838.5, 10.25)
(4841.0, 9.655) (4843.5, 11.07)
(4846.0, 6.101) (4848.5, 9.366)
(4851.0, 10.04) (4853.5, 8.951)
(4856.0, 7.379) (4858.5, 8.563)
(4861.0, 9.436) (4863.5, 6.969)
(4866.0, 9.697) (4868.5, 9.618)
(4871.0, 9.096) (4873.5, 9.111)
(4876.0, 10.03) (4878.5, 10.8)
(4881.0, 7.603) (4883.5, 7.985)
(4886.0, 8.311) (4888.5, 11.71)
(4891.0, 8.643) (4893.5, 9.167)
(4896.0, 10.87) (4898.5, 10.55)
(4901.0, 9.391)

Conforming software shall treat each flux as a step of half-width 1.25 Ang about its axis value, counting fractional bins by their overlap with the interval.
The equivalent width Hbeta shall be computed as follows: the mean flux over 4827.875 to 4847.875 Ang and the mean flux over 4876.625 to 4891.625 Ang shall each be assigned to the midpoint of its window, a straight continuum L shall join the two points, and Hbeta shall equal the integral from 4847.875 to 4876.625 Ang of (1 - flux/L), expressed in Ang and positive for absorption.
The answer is 1.4 Ang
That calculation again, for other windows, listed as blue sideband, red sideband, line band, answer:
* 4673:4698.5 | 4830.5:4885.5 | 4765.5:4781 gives -1.1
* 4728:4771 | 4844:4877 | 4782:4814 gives -2.4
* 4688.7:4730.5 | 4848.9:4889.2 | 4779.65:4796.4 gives -1.6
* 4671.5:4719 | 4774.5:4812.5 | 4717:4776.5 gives 1.1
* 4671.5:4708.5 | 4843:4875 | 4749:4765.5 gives -1.7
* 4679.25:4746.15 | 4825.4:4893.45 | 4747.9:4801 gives -4.0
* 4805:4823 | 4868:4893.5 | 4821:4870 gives 0.7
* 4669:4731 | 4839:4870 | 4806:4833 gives -2.7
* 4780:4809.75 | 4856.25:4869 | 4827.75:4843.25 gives -1.6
